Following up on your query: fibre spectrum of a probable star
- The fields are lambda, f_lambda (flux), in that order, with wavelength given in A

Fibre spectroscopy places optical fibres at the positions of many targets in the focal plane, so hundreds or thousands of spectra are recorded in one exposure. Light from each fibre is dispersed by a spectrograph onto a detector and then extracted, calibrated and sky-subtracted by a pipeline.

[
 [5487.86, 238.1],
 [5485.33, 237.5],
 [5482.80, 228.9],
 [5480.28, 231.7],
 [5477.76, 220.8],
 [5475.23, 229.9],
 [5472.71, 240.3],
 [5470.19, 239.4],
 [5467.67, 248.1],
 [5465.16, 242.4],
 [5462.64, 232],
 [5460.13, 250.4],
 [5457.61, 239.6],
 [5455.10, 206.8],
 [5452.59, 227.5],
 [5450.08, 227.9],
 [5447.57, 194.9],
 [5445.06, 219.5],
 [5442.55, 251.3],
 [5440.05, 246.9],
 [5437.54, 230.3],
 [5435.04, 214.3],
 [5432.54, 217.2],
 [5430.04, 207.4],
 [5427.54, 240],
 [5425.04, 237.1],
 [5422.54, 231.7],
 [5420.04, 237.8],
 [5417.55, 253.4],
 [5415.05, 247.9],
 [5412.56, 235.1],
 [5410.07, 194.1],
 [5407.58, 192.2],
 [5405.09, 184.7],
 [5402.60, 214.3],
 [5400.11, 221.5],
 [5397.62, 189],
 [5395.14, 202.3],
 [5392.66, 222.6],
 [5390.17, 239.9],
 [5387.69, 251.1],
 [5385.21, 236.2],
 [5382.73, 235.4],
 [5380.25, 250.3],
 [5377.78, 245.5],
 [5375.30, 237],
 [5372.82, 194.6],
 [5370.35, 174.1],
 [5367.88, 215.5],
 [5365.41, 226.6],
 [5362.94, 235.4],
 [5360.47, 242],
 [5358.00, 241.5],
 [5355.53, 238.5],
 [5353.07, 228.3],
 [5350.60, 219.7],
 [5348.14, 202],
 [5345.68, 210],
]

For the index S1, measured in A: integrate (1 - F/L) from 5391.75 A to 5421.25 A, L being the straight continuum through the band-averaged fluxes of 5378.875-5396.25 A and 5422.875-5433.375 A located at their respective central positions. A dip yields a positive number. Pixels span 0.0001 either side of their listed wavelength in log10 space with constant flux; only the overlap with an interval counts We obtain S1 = 1.8 A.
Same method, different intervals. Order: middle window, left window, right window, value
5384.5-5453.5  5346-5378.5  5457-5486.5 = 1.81 A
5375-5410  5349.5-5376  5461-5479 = 0.74 A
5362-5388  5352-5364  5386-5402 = 0.34 A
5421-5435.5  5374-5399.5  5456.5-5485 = 0.50 A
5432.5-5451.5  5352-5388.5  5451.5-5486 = 0.57 A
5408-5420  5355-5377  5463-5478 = -0.04 A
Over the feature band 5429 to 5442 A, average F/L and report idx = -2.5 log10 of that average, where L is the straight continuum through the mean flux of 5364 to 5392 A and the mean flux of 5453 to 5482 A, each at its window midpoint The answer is 0.03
